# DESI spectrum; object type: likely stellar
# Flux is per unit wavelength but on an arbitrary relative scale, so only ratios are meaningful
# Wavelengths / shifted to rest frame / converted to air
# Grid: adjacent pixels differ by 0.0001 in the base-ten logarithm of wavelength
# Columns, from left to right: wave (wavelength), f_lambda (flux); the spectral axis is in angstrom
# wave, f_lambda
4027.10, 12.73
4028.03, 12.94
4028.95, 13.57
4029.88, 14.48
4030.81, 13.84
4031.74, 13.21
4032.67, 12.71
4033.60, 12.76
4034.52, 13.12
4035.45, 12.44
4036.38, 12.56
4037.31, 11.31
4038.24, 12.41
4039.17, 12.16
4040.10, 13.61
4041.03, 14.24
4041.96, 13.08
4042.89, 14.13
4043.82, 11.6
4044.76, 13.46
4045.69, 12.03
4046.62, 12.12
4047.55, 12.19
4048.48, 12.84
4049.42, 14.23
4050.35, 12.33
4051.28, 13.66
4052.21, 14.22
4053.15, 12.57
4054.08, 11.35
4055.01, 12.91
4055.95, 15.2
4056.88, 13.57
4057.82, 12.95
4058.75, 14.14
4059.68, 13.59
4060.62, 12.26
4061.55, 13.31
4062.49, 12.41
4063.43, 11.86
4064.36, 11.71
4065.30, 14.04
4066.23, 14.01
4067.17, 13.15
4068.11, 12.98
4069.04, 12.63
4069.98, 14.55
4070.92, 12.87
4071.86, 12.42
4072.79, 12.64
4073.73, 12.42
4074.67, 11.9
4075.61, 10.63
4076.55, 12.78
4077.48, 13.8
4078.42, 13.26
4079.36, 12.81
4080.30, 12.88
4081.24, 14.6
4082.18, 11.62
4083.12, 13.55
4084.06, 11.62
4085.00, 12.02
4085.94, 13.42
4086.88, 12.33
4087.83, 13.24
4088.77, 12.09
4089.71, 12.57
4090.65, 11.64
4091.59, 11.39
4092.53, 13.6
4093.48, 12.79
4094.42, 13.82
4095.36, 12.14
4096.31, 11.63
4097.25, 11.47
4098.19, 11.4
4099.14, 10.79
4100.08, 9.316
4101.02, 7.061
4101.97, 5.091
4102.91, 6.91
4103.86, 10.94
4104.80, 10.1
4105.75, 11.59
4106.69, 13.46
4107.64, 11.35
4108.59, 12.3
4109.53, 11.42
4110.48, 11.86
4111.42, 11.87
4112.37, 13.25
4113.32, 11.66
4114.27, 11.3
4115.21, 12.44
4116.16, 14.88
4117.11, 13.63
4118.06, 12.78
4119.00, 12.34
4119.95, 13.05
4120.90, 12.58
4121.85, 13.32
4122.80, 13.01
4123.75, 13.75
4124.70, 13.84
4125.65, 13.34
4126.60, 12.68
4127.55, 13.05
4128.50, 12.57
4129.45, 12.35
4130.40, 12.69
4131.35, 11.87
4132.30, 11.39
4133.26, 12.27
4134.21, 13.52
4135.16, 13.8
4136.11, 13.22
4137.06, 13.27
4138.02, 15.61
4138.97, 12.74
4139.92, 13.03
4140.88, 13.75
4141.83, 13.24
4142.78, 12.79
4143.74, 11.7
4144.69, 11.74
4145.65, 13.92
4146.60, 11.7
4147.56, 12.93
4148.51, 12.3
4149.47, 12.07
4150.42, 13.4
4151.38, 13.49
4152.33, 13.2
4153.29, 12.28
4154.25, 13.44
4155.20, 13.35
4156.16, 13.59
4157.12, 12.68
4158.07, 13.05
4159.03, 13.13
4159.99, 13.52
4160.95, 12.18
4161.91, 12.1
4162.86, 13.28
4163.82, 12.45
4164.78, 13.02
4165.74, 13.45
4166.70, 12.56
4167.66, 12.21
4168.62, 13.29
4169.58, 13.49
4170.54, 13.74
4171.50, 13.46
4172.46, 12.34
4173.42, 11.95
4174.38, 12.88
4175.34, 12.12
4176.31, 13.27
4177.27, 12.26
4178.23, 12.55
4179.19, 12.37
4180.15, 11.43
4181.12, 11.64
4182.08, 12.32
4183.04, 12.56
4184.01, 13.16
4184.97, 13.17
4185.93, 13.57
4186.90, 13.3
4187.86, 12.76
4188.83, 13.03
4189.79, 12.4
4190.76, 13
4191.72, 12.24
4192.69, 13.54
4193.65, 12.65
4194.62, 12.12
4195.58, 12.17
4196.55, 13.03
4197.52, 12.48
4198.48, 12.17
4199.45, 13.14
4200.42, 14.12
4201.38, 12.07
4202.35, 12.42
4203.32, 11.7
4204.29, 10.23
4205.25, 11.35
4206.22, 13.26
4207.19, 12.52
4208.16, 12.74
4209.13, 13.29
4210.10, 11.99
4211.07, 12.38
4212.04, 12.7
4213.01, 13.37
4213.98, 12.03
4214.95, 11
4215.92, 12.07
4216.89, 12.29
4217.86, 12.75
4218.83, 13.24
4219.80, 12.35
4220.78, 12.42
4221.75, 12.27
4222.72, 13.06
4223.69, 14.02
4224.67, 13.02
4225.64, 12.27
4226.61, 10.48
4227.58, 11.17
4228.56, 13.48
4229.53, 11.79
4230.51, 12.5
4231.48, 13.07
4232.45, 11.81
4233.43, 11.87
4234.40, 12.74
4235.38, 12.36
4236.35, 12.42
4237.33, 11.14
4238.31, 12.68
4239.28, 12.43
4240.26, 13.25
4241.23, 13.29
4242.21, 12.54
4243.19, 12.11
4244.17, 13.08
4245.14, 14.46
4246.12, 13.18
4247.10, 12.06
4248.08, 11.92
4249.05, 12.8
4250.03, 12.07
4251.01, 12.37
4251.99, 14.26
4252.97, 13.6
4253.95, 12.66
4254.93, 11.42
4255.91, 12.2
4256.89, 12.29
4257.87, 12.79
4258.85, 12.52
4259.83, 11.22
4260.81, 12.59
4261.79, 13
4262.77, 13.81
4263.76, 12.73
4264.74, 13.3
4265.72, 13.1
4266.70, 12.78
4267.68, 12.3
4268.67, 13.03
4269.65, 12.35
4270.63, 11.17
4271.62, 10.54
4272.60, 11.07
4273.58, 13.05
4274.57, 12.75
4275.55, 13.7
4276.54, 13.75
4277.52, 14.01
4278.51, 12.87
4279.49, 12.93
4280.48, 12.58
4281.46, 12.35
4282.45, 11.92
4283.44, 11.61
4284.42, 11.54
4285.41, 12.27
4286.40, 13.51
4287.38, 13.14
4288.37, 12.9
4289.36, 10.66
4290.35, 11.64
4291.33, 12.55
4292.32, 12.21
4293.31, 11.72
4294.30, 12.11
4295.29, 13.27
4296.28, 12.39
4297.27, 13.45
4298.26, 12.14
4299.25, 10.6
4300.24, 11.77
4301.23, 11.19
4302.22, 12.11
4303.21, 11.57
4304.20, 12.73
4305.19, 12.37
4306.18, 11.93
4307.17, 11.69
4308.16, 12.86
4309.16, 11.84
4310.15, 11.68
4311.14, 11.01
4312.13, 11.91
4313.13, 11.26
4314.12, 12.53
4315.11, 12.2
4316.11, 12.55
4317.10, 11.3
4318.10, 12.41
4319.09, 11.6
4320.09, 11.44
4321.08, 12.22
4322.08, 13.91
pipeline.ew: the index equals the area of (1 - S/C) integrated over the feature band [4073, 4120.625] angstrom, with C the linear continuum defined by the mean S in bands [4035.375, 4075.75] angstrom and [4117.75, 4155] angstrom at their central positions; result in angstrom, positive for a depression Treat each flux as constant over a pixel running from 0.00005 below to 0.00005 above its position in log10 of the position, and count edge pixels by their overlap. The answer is 3.6 angstrom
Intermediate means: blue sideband 12.9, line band 11.9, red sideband 12.9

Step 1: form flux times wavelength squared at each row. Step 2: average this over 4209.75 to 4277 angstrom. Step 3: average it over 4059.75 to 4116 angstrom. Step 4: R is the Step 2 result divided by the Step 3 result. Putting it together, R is 1.1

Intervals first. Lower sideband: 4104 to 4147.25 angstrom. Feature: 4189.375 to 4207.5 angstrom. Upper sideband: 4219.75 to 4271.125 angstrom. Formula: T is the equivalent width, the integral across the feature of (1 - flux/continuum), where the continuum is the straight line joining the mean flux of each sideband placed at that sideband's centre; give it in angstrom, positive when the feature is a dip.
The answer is 0.2 angstrom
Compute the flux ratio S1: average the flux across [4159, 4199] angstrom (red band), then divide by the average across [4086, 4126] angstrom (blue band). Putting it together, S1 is 1.07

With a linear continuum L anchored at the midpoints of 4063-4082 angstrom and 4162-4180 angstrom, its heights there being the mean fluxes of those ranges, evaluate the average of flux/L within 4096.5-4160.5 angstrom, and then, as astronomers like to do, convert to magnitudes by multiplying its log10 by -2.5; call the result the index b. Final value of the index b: 0.041 mag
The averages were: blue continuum 12.9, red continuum 12.8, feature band 12.4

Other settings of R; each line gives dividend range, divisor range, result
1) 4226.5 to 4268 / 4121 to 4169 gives 1.02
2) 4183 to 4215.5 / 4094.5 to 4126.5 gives 1.12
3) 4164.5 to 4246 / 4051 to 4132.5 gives 1.07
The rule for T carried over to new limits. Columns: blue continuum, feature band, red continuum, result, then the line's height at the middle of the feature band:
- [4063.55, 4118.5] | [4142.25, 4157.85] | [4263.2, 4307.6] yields -0.79 angstrom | 12.2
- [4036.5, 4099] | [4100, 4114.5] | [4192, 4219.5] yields 2.36 angstrom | 12.7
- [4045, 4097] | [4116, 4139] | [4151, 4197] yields -0.49 angstrom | 12.8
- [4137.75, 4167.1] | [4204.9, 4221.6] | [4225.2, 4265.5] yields 0.28 angstrom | 12.7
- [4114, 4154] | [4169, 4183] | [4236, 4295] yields 0.27 angstrom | 12.8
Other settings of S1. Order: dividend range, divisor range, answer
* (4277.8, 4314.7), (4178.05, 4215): 0.97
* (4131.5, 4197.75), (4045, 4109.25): 1.04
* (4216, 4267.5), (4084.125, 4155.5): 1.02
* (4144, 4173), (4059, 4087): 1.01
